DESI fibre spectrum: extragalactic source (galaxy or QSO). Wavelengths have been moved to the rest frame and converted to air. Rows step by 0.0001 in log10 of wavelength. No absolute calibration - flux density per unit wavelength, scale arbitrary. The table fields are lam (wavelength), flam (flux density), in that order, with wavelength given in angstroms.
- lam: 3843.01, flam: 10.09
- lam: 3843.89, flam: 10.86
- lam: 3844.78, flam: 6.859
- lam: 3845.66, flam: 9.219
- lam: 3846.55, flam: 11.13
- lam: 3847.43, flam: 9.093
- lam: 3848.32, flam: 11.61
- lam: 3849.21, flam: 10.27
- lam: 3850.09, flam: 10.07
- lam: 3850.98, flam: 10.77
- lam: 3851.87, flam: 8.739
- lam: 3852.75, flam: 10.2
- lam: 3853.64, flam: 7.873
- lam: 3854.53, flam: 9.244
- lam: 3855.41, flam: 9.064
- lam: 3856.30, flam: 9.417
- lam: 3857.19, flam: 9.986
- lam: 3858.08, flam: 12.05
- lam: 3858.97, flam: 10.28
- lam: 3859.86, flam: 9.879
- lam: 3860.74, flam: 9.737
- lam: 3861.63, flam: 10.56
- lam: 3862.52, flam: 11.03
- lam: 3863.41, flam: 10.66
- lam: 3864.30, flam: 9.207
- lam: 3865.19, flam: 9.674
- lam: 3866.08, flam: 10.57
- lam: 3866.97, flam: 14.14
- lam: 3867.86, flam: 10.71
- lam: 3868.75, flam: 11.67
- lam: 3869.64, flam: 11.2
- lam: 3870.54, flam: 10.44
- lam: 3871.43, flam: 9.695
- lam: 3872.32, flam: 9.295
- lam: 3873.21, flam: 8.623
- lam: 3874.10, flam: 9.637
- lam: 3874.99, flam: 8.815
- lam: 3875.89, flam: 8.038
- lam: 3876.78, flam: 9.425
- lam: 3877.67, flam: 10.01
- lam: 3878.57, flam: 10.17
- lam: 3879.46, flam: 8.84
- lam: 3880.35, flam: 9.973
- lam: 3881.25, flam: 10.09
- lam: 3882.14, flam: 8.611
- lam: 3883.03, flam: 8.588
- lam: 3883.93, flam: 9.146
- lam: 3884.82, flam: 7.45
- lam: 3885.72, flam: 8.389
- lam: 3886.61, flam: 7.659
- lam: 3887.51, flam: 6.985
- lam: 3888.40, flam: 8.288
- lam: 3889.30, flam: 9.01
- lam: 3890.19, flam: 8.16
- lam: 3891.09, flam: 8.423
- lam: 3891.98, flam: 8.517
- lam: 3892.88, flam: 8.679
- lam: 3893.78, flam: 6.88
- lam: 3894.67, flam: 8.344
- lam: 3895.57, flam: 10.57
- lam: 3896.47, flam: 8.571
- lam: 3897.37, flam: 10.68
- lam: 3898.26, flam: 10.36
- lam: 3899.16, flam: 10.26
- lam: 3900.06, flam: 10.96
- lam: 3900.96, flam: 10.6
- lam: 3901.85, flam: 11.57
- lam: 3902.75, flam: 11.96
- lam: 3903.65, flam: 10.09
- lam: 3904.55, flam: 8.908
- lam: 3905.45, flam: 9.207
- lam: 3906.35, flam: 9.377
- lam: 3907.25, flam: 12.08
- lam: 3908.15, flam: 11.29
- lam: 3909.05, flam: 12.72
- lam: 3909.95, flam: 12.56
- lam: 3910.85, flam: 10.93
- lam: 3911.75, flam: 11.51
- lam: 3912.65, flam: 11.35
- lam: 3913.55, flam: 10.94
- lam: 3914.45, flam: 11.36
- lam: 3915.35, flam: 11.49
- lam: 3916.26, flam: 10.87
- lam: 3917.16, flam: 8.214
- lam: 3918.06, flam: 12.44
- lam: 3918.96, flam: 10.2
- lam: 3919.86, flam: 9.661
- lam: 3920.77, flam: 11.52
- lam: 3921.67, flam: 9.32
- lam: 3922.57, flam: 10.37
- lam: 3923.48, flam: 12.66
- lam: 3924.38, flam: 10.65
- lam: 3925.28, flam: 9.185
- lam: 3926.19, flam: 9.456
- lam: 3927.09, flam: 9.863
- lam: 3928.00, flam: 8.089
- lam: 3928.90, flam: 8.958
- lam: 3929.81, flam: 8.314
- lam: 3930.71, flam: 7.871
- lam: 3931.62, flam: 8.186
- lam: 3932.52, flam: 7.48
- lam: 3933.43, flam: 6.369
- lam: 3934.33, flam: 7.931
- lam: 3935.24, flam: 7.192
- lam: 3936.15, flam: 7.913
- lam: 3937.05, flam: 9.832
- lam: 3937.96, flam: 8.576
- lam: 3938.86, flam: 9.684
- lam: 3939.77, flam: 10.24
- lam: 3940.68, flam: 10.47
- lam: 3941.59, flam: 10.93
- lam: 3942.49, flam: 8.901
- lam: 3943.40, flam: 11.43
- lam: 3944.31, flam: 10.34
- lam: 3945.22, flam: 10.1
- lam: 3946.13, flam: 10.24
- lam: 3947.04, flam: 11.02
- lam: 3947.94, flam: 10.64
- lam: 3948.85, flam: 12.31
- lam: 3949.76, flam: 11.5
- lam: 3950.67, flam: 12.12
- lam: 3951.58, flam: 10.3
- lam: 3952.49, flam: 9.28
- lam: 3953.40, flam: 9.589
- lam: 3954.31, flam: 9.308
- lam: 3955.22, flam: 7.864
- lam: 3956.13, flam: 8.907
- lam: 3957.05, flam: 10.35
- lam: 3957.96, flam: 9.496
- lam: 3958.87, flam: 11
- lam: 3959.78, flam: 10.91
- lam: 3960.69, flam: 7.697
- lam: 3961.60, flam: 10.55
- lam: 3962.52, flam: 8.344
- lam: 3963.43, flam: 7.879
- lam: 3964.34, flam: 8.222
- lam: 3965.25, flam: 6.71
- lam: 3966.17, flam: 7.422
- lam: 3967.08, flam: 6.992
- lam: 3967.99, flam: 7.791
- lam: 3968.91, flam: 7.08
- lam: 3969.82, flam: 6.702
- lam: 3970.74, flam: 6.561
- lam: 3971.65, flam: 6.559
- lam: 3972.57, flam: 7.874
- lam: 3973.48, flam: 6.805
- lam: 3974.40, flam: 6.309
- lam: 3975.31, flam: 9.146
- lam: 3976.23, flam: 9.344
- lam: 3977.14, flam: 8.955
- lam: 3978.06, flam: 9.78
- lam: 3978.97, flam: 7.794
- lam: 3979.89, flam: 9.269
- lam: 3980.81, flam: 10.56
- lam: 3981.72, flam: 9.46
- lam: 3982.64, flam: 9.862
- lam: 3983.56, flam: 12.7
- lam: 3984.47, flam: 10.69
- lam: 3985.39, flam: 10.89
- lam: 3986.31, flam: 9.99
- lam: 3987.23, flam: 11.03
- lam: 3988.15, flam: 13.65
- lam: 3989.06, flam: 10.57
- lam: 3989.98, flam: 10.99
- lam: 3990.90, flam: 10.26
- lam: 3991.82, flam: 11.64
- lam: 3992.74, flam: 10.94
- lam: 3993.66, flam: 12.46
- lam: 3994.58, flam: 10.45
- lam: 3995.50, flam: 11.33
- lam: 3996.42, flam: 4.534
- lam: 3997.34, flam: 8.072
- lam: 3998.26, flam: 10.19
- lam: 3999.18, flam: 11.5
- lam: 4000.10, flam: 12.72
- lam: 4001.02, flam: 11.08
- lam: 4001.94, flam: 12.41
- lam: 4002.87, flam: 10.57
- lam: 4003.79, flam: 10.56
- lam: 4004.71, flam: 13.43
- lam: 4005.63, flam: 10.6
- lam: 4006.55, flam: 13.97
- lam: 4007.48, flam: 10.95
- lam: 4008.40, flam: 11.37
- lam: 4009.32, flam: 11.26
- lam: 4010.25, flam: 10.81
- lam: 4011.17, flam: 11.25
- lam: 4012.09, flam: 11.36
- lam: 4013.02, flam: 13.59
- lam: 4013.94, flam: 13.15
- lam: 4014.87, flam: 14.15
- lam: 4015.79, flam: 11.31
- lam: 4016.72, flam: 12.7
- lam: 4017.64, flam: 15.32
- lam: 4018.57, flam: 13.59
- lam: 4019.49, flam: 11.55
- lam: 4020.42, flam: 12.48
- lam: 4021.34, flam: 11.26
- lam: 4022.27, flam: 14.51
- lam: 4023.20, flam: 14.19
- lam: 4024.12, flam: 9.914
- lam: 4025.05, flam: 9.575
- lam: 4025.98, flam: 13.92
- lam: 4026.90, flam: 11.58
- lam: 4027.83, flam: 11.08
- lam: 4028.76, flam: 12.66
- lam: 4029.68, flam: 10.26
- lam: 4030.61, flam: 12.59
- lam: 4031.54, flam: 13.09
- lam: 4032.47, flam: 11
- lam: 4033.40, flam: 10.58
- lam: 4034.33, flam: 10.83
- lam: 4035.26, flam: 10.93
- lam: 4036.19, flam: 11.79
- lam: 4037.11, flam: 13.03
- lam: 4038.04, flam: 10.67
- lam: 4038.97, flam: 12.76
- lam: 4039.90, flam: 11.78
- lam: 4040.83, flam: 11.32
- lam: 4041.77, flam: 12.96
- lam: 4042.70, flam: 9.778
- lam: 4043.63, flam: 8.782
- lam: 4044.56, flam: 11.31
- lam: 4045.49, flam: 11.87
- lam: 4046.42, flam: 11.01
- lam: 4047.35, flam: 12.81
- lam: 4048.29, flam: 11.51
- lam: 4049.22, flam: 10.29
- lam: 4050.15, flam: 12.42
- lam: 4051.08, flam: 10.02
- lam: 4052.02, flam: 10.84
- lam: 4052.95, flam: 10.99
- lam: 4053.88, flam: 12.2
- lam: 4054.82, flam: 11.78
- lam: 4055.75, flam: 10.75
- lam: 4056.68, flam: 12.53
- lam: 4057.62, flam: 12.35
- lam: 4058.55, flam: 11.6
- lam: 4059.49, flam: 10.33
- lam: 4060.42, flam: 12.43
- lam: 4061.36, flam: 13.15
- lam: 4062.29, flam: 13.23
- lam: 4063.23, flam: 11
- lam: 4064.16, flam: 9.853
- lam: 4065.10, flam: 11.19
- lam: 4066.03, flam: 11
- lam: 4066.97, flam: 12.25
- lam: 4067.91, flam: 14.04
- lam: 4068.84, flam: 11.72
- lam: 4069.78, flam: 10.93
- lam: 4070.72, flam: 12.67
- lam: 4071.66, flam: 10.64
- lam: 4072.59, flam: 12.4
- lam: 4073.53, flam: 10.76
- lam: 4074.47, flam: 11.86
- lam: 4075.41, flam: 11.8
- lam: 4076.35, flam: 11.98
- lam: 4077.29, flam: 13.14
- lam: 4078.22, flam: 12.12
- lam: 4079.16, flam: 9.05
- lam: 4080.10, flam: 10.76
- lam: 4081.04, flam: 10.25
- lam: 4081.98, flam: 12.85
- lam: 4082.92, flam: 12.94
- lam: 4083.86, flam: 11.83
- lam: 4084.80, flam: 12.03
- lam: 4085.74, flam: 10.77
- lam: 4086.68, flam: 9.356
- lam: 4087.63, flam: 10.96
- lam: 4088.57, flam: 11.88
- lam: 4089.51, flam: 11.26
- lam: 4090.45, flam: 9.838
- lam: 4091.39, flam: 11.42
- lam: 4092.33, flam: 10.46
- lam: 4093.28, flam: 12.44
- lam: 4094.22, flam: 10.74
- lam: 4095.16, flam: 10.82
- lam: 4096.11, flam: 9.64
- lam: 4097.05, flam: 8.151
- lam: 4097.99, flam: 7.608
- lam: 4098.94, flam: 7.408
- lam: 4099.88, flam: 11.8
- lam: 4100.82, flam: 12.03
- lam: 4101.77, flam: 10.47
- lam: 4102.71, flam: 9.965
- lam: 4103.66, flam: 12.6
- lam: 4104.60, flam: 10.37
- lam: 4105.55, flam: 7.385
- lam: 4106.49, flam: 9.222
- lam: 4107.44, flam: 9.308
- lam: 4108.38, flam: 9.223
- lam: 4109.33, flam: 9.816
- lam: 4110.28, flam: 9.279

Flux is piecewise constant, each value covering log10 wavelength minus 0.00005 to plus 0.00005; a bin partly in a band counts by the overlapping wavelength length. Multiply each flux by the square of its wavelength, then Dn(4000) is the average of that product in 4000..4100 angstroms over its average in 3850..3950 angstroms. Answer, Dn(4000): 1.3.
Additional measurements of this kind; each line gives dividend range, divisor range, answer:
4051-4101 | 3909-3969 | 1.24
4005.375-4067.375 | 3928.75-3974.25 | 1.37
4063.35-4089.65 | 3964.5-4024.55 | 1.14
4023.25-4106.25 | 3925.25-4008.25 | 1.23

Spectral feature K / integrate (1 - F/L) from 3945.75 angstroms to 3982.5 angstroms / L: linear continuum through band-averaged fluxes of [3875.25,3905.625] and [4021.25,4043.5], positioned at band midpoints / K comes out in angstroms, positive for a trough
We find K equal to 5.3 angstroms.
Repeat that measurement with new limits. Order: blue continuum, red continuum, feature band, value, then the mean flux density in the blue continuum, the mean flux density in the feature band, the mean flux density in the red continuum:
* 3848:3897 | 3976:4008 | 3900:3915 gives -1.8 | 9.52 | 11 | 10.7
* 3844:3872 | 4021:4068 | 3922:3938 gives 2.8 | 10.2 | 8.84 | 11.6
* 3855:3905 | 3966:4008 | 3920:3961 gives 0.5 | 9.65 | 9.66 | 9.86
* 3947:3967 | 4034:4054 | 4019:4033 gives -1.3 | 9.53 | 12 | 11.4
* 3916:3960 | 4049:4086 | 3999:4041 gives -4.0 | 9.75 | 12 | 11.6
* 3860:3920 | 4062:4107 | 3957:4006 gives 4.0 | 9.95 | 9.6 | 11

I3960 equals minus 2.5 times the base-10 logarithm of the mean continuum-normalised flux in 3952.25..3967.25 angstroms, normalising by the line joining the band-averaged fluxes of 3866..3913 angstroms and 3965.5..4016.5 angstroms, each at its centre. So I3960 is 0.14 mag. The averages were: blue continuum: 9.8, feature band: 8.88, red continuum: 10.2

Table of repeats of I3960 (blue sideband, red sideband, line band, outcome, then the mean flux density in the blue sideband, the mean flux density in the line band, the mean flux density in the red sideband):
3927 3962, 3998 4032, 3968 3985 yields 0.236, 9.53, 8.62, 12.1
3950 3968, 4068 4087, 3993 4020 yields -0.150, 9.1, 11.6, 11.6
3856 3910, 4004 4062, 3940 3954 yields 0.007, 9.8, 10.6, 11.8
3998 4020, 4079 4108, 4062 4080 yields -0.068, 12.1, 11.6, 10.5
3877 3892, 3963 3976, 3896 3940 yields -0.215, 8.74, 9.99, 7.32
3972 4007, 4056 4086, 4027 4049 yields -0.031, 10.3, 11.5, 11.7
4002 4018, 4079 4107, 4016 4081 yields -0.030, 12.1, 11.7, 10.6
